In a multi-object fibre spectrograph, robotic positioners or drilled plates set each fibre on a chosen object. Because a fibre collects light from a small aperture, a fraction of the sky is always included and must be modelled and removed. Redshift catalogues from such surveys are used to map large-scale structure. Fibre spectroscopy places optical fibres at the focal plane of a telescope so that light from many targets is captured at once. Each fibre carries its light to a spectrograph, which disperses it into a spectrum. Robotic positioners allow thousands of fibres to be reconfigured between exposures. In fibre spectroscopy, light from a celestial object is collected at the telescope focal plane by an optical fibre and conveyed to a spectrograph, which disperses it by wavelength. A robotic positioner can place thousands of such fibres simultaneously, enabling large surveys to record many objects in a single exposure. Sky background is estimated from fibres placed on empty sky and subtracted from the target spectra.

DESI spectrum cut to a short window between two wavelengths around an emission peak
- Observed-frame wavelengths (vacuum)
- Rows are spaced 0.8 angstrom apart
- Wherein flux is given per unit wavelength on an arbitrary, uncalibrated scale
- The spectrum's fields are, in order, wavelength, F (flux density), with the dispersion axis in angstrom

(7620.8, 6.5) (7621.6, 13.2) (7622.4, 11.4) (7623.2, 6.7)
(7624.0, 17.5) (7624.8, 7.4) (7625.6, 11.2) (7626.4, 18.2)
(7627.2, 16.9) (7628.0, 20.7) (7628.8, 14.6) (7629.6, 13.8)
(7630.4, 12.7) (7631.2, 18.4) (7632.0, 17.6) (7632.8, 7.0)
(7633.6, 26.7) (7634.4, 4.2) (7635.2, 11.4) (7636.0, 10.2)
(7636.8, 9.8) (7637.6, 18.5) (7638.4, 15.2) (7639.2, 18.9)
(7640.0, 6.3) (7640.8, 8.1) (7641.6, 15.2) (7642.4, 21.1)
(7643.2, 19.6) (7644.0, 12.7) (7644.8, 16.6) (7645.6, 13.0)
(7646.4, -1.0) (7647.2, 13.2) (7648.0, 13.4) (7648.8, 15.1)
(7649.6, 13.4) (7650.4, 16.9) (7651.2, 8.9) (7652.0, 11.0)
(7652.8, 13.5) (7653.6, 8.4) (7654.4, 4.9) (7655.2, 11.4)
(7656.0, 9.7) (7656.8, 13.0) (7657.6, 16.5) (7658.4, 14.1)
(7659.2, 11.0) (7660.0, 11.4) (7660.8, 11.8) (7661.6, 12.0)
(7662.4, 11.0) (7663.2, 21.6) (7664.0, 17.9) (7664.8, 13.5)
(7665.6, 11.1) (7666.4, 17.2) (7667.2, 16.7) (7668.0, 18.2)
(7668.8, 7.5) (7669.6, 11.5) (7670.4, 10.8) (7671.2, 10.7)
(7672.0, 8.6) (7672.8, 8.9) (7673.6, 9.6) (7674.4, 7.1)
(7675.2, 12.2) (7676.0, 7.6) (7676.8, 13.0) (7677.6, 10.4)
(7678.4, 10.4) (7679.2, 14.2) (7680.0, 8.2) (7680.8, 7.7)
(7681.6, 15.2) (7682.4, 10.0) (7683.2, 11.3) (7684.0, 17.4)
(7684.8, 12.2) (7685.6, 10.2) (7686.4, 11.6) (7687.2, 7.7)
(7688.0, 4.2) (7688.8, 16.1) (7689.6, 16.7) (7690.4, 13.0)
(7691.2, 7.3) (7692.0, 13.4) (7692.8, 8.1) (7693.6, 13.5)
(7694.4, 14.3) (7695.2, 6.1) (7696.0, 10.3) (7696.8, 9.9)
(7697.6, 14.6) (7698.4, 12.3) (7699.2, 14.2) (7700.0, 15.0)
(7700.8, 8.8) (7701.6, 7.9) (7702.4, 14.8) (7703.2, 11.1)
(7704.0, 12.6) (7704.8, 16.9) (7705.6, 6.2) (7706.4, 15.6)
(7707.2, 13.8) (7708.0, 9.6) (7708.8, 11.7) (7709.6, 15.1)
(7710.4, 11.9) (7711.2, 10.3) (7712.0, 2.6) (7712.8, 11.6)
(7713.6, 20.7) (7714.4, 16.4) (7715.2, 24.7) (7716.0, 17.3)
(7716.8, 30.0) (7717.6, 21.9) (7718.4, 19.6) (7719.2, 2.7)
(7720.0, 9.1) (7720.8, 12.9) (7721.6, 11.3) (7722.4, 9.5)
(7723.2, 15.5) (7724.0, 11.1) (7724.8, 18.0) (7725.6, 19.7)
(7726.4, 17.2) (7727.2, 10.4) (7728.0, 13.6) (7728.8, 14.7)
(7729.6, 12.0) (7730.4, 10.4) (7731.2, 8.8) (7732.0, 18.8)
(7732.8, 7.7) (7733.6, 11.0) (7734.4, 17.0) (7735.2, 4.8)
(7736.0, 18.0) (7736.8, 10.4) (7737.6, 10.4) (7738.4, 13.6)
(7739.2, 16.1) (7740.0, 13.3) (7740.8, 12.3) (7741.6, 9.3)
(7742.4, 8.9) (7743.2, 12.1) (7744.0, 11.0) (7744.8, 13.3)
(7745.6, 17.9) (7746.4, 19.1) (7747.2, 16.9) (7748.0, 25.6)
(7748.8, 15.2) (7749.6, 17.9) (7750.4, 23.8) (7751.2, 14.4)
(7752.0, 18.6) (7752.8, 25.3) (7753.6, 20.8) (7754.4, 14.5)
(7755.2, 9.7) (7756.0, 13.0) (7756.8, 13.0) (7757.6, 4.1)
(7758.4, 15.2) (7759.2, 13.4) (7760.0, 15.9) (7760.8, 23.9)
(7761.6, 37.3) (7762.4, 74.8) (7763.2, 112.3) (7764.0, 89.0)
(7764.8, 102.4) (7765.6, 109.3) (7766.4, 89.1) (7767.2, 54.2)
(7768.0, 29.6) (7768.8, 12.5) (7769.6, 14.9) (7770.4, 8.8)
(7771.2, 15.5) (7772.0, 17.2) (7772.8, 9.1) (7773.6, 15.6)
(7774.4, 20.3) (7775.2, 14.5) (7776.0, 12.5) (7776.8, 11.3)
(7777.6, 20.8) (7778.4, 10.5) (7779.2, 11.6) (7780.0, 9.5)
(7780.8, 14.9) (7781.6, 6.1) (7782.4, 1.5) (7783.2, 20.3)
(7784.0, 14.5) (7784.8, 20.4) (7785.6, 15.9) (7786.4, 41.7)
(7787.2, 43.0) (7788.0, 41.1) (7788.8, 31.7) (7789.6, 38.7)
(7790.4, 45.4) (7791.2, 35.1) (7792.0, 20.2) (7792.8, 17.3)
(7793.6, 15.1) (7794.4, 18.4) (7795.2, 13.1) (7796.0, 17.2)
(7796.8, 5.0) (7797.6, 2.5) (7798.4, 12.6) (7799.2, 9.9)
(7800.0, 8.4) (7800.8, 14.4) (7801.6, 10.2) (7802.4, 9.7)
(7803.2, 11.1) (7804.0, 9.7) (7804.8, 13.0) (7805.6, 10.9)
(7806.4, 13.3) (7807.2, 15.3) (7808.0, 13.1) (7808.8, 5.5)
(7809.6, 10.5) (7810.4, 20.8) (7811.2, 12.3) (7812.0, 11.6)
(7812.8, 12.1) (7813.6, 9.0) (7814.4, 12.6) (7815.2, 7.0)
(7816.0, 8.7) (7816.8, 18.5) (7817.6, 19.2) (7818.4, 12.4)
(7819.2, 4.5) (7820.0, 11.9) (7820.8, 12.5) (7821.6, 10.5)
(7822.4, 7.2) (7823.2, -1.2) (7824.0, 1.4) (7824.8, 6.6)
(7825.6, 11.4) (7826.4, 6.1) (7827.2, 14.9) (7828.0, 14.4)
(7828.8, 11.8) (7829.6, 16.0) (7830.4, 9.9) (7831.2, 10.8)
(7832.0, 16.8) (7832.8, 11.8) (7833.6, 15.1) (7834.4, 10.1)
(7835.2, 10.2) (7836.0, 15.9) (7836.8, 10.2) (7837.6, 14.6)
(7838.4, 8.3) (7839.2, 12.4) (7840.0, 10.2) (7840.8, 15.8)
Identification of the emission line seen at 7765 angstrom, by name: H-alpha 6563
